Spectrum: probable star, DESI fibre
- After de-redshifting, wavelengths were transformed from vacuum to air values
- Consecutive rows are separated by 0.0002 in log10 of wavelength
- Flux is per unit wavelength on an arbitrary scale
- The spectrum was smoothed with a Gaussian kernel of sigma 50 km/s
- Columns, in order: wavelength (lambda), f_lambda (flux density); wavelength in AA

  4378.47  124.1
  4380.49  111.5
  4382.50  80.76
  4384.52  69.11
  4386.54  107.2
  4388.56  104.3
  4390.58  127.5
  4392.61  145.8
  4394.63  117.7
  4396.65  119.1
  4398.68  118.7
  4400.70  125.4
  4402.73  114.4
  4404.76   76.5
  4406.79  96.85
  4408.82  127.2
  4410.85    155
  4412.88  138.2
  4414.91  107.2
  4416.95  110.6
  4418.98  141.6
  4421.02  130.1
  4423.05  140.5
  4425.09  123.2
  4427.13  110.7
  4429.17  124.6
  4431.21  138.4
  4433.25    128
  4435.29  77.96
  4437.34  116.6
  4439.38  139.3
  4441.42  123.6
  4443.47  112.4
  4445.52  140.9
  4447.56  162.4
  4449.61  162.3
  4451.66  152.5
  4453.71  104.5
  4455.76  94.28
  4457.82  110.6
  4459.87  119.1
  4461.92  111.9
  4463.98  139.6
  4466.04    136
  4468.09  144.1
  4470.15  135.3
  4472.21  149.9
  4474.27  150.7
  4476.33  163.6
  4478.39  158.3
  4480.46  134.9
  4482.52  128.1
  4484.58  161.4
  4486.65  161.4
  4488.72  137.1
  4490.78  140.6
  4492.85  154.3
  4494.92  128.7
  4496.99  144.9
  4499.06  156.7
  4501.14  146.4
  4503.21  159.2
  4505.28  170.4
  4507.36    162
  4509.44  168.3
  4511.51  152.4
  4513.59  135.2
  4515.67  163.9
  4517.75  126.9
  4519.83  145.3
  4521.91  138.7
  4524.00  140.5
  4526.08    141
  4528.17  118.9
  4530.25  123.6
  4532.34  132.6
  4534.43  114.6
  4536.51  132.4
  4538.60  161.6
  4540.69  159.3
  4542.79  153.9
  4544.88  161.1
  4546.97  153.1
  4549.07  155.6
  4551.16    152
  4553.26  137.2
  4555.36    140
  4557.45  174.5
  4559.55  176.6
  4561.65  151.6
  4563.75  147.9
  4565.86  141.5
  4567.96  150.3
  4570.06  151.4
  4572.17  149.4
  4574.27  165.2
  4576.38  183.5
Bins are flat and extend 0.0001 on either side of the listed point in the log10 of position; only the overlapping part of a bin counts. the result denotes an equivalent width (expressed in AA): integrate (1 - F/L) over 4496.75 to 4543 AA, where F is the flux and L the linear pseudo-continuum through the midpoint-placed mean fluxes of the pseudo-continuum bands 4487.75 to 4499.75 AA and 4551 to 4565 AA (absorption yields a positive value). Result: 0.7 AA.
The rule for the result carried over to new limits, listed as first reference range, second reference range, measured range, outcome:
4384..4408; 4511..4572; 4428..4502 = -4.64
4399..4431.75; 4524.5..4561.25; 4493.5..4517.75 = -2.26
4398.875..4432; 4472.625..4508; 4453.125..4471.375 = 2.30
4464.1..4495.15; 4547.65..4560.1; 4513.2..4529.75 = 1.38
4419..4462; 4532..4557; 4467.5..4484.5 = -1.73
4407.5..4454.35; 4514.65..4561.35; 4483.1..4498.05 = -0.87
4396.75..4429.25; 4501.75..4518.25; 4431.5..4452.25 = 0.03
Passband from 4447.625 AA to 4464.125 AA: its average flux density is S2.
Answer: 126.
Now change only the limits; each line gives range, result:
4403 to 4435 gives 122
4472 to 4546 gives 147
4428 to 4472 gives 128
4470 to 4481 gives 150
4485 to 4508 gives 151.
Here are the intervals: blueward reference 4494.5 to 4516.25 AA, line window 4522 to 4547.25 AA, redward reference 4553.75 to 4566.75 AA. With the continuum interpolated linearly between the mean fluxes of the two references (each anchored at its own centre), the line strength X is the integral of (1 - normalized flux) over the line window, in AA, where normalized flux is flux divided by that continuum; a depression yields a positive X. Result 2.2 AA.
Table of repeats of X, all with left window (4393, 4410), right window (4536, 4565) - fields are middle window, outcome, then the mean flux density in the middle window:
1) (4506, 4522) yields -0.6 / 150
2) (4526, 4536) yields 1.6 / 125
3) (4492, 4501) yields -0.4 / 146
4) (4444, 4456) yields -1.1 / 138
